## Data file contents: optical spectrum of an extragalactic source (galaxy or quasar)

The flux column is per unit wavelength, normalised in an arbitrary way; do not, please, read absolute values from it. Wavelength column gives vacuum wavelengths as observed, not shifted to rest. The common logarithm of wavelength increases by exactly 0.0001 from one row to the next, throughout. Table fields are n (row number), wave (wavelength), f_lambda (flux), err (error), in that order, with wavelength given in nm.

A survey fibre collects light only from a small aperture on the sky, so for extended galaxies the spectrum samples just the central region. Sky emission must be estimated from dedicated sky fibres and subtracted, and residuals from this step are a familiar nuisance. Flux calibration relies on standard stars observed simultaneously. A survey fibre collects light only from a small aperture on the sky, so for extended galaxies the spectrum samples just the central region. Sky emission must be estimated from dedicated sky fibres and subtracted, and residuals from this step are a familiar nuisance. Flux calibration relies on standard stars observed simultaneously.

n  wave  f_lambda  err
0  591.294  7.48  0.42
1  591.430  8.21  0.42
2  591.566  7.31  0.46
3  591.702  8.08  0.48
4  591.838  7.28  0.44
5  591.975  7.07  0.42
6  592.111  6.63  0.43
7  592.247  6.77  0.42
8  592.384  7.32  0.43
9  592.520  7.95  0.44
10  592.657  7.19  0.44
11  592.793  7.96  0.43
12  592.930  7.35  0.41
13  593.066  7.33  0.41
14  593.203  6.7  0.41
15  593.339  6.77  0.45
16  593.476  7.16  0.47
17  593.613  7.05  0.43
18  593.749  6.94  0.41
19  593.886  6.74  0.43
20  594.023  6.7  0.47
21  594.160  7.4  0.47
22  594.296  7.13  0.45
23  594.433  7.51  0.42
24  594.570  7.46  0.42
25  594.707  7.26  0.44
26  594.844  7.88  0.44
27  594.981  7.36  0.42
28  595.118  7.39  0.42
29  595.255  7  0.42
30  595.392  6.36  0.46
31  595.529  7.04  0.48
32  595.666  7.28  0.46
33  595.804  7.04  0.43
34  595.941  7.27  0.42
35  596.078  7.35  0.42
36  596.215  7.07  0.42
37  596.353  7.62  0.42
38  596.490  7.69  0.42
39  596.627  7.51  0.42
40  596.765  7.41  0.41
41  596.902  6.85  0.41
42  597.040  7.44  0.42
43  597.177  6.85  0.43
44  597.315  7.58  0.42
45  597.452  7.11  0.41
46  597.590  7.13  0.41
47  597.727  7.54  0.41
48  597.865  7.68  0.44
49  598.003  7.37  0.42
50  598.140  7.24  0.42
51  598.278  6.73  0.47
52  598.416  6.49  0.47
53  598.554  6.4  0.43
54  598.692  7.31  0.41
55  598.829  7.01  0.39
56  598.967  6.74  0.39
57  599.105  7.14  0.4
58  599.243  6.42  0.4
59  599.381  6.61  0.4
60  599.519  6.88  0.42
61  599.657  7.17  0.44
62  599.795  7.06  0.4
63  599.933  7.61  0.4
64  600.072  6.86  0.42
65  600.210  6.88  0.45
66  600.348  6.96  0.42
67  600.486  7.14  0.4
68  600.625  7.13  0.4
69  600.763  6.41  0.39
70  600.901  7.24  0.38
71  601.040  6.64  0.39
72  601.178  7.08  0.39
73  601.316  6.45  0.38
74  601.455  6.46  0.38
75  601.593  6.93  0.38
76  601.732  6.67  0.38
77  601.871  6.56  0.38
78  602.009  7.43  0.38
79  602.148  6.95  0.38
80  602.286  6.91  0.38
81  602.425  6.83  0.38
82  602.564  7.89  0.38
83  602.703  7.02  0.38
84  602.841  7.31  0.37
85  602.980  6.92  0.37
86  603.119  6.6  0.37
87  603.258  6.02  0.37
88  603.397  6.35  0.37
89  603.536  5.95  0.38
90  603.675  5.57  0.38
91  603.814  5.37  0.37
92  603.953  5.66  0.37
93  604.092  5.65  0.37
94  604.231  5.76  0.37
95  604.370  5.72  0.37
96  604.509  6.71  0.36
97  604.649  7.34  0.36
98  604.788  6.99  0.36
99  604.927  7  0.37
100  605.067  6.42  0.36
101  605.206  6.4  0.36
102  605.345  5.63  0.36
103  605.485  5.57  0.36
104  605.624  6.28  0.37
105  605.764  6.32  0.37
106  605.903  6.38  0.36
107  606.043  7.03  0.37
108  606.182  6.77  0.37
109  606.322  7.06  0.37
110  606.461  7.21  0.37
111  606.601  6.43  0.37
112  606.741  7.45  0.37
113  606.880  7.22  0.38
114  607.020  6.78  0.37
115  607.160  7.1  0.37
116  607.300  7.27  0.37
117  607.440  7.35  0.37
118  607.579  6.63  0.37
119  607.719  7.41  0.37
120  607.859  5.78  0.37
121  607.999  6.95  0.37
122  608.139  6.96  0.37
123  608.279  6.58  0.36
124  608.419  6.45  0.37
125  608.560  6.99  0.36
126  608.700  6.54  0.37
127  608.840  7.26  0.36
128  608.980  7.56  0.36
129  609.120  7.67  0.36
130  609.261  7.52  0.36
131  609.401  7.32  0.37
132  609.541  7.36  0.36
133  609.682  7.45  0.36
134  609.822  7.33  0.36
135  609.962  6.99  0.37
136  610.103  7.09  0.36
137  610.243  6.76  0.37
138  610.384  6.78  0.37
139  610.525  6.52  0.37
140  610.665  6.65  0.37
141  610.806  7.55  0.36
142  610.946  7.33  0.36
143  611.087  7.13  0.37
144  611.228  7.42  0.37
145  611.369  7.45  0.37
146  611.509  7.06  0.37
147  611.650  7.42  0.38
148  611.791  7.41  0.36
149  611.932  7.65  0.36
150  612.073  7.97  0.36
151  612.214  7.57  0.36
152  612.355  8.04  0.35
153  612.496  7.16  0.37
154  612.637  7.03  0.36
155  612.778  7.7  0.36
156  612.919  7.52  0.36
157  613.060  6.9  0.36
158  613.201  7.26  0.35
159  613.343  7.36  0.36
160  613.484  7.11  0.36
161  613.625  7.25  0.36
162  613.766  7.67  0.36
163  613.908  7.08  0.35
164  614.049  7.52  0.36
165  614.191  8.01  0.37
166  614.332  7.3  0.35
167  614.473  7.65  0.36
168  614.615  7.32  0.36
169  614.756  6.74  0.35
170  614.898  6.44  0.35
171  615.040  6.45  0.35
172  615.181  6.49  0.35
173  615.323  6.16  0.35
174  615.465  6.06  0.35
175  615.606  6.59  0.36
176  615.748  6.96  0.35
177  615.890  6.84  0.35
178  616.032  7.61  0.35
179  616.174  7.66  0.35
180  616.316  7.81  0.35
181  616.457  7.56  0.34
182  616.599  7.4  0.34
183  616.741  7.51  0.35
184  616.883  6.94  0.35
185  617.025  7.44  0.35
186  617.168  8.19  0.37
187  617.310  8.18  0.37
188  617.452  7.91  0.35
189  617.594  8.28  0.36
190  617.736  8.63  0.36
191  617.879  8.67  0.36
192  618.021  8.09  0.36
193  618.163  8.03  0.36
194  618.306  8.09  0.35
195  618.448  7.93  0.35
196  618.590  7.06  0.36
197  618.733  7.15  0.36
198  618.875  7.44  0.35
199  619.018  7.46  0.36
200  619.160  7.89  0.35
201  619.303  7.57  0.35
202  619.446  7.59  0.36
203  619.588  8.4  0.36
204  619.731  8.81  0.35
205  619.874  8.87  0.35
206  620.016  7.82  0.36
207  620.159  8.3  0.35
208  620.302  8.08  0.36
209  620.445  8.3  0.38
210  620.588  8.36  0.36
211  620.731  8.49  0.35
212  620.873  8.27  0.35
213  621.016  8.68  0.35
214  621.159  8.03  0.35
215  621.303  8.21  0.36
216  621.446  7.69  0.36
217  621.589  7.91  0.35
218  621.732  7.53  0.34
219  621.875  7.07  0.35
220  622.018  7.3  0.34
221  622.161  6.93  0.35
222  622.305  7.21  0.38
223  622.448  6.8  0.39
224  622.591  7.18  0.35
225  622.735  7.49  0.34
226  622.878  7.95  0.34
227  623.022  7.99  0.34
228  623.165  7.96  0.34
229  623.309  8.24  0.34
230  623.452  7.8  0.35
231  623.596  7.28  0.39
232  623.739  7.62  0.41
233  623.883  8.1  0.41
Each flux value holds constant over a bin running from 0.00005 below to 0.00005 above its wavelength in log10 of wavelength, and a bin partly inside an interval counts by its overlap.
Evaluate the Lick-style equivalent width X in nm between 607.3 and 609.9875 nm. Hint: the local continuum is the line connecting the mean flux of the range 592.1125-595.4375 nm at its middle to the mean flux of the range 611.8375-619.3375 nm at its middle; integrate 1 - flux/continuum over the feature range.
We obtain 0.11 nm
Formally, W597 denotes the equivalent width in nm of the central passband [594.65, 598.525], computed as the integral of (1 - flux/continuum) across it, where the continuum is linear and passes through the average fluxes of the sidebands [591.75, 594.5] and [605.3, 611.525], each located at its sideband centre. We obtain -0.06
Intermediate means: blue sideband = 7.15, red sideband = 6.95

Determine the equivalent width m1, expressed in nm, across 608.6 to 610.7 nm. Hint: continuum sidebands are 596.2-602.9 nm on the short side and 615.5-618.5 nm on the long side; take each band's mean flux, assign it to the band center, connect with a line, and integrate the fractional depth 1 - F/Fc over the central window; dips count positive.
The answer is 0.09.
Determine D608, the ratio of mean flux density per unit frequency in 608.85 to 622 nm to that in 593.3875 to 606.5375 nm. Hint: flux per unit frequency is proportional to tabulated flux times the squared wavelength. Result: 1.15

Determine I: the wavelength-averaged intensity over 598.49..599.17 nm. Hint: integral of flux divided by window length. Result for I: 6.93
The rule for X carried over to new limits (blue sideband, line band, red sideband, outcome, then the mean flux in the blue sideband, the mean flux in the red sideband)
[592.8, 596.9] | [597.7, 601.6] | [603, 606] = -0.14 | 7.2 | 6.19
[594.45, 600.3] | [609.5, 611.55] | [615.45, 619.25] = 0.09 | 7.15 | 7.63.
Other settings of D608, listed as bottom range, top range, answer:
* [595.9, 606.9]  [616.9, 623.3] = 1.23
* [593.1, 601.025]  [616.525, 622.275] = 1.20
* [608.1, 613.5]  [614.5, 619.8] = 1.06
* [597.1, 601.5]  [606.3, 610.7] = 1.04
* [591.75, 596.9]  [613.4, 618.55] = 1.11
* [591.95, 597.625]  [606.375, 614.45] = 1.05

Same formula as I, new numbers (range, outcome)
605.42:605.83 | 6.06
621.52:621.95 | 7.51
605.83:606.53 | 6.89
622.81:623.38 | 8.03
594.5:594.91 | 7.53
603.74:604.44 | 5.64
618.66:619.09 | 7.35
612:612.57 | 7.68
